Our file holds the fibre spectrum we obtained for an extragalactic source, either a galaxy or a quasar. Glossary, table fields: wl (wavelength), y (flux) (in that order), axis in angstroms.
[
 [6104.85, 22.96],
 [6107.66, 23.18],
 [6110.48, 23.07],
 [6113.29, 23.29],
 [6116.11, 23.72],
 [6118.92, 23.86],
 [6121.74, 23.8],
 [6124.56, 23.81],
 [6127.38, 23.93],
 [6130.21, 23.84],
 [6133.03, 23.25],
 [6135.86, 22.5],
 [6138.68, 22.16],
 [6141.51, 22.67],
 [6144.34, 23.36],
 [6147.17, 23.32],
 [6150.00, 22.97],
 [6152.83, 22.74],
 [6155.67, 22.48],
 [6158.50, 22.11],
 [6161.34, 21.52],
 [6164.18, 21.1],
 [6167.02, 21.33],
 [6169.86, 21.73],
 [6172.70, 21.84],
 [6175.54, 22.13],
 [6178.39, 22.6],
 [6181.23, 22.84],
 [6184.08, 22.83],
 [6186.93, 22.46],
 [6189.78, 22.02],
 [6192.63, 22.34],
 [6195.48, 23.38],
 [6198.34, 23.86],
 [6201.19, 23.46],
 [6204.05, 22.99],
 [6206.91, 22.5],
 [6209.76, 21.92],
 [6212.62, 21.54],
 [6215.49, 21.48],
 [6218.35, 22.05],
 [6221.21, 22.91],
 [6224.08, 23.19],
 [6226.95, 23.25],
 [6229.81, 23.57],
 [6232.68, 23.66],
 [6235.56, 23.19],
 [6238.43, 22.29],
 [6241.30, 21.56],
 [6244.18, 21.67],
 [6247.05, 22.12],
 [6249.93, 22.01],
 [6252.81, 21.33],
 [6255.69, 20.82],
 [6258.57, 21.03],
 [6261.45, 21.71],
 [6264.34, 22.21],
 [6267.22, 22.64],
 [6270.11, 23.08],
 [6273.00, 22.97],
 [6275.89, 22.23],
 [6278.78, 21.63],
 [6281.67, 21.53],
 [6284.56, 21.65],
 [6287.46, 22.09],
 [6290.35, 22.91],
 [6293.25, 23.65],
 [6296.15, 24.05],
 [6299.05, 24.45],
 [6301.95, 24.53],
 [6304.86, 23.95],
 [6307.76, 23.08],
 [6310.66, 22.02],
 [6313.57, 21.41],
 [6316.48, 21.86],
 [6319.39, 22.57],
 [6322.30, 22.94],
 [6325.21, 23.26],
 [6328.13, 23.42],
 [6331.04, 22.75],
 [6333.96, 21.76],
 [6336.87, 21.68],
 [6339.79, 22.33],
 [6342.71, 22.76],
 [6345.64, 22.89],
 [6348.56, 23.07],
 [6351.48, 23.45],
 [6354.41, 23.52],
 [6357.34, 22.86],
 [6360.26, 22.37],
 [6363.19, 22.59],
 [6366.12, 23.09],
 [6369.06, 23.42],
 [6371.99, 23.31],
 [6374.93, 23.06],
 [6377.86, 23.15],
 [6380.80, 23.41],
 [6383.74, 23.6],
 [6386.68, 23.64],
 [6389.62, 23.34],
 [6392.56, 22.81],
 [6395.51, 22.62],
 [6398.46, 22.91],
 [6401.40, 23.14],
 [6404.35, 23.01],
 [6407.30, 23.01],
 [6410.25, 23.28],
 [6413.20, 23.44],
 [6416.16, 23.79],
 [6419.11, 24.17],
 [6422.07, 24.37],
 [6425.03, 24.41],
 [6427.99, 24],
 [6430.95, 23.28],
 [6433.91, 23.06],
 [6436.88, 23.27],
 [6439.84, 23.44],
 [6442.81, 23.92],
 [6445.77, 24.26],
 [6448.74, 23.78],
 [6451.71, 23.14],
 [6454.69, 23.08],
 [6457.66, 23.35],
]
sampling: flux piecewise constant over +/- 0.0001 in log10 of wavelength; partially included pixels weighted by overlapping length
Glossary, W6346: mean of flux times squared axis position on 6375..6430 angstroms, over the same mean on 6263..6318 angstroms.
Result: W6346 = 1.1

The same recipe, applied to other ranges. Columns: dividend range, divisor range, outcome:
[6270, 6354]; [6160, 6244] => 1.05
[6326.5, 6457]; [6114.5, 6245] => 1.10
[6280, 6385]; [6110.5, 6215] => 1.06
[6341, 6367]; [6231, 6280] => 1.07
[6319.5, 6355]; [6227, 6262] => 1.06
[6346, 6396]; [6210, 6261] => 1.09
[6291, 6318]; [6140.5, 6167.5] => 1.09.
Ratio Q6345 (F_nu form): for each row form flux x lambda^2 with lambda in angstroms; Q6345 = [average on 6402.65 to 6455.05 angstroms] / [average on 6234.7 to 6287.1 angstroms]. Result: 1.1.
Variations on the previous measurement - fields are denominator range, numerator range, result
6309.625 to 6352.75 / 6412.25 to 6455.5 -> 1.09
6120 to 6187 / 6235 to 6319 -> 1.03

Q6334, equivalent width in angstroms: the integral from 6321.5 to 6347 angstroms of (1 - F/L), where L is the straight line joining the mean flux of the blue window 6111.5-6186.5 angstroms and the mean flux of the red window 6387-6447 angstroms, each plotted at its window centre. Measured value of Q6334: 0.7 angstroms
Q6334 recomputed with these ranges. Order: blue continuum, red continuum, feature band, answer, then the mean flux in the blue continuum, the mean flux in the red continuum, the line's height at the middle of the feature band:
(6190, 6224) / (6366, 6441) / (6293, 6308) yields -0.7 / 22.6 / 23.4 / 23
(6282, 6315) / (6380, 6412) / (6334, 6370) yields 0.5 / 23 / 23.2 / 23.1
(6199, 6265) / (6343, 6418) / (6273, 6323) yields -0.1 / 22.3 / 23.2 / 22.7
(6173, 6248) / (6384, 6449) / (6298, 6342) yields 0.6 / 22.6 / 23.5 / 23.1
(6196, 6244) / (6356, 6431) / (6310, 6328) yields 0.5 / 22.7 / 23.3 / 23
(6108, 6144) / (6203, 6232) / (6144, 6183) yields 1.3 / 23.3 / 22.6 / 23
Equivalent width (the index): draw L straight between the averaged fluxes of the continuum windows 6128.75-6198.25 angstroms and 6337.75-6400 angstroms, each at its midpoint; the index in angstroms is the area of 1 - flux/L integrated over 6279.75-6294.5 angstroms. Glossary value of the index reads 0.3 angstroms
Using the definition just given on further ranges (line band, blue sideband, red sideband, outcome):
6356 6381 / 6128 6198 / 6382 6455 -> 0.3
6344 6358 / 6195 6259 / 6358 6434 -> -0.1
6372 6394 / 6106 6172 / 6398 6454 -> 0.2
